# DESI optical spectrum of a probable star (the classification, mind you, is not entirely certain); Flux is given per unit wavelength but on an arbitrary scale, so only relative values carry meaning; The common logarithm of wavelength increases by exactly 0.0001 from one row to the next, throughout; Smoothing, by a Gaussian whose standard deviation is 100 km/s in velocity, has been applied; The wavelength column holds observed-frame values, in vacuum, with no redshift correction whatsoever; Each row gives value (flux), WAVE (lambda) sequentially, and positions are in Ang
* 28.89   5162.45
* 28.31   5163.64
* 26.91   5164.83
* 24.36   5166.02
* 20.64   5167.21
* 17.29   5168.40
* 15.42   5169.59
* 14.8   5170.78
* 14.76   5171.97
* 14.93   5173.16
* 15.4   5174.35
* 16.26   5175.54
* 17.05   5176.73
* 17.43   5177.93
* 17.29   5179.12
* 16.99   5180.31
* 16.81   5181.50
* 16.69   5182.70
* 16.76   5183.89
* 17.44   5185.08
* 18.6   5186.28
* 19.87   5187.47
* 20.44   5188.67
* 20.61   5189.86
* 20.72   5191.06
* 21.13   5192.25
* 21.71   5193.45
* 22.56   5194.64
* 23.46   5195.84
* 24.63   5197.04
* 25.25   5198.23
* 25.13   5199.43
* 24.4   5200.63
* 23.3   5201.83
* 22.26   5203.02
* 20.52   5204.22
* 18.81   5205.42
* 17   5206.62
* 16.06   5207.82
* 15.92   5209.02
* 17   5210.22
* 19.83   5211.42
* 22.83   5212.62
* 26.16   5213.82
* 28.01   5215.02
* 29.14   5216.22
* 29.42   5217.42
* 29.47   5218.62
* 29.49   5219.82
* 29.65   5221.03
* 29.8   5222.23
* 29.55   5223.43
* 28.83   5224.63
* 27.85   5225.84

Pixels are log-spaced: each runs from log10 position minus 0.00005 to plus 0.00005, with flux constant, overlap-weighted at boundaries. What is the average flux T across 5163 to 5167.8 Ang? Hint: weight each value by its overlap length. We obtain 25.1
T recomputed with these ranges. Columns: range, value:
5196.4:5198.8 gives 24.9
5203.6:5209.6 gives 17.7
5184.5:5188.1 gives 18.6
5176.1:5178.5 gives 17.2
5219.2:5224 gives 29.6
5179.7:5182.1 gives 16.9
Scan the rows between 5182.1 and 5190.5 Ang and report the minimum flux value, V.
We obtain 16.69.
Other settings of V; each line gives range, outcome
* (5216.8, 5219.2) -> 29.42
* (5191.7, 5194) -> 21.13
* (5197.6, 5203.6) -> 22.26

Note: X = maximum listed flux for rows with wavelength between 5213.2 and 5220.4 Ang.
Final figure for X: 29.49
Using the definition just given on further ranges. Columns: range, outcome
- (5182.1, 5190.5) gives 20.61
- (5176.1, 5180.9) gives 17.43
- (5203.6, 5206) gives 20.52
